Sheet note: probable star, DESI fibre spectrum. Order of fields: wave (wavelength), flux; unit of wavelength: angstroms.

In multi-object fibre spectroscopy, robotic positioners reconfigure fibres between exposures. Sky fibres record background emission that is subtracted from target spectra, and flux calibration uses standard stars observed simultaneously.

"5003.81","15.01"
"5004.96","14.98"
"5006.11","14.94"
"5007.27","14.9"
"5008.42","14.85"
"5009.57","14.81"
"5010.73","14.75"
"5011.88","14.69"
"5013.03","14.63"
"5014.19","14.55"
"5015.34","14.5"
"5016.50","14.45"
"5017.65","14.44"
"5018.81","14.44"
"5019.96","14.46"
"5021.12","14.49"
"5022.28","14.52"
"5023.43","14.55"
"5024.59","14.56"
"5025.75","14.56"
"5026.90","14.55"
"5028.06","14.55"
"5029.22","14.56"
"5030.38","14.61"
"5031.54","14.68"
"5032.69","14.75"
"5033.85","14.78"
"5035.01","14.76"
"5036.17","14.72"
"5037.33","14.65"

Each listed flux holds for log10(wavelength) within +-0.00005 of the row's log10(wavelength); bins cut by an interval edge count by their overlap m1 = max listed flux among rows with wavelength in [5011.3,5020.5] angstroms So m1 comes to 14.69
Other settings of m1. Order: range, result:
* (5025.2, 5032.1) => 14.68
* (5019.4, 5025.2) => 14.56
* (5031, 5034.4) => 14.78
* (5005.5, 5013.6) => 14.94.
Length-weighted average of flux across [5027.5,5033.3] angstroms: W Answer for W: 14.6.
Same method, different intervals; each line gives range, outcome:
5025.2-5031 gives 14.6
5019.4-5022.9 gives 14.5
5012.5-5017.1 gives 14.5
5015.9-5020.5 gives 14.5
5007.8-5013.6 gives 14.8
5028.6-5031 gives 14.6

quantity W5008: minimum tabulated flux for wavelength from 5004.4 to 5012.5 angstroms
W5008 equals 14.69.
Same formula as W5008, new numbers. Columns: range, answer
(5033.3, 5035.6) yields 14.76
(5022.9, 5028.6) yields 14.55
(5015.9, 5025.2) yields 14.44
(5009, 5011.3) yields 14.75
